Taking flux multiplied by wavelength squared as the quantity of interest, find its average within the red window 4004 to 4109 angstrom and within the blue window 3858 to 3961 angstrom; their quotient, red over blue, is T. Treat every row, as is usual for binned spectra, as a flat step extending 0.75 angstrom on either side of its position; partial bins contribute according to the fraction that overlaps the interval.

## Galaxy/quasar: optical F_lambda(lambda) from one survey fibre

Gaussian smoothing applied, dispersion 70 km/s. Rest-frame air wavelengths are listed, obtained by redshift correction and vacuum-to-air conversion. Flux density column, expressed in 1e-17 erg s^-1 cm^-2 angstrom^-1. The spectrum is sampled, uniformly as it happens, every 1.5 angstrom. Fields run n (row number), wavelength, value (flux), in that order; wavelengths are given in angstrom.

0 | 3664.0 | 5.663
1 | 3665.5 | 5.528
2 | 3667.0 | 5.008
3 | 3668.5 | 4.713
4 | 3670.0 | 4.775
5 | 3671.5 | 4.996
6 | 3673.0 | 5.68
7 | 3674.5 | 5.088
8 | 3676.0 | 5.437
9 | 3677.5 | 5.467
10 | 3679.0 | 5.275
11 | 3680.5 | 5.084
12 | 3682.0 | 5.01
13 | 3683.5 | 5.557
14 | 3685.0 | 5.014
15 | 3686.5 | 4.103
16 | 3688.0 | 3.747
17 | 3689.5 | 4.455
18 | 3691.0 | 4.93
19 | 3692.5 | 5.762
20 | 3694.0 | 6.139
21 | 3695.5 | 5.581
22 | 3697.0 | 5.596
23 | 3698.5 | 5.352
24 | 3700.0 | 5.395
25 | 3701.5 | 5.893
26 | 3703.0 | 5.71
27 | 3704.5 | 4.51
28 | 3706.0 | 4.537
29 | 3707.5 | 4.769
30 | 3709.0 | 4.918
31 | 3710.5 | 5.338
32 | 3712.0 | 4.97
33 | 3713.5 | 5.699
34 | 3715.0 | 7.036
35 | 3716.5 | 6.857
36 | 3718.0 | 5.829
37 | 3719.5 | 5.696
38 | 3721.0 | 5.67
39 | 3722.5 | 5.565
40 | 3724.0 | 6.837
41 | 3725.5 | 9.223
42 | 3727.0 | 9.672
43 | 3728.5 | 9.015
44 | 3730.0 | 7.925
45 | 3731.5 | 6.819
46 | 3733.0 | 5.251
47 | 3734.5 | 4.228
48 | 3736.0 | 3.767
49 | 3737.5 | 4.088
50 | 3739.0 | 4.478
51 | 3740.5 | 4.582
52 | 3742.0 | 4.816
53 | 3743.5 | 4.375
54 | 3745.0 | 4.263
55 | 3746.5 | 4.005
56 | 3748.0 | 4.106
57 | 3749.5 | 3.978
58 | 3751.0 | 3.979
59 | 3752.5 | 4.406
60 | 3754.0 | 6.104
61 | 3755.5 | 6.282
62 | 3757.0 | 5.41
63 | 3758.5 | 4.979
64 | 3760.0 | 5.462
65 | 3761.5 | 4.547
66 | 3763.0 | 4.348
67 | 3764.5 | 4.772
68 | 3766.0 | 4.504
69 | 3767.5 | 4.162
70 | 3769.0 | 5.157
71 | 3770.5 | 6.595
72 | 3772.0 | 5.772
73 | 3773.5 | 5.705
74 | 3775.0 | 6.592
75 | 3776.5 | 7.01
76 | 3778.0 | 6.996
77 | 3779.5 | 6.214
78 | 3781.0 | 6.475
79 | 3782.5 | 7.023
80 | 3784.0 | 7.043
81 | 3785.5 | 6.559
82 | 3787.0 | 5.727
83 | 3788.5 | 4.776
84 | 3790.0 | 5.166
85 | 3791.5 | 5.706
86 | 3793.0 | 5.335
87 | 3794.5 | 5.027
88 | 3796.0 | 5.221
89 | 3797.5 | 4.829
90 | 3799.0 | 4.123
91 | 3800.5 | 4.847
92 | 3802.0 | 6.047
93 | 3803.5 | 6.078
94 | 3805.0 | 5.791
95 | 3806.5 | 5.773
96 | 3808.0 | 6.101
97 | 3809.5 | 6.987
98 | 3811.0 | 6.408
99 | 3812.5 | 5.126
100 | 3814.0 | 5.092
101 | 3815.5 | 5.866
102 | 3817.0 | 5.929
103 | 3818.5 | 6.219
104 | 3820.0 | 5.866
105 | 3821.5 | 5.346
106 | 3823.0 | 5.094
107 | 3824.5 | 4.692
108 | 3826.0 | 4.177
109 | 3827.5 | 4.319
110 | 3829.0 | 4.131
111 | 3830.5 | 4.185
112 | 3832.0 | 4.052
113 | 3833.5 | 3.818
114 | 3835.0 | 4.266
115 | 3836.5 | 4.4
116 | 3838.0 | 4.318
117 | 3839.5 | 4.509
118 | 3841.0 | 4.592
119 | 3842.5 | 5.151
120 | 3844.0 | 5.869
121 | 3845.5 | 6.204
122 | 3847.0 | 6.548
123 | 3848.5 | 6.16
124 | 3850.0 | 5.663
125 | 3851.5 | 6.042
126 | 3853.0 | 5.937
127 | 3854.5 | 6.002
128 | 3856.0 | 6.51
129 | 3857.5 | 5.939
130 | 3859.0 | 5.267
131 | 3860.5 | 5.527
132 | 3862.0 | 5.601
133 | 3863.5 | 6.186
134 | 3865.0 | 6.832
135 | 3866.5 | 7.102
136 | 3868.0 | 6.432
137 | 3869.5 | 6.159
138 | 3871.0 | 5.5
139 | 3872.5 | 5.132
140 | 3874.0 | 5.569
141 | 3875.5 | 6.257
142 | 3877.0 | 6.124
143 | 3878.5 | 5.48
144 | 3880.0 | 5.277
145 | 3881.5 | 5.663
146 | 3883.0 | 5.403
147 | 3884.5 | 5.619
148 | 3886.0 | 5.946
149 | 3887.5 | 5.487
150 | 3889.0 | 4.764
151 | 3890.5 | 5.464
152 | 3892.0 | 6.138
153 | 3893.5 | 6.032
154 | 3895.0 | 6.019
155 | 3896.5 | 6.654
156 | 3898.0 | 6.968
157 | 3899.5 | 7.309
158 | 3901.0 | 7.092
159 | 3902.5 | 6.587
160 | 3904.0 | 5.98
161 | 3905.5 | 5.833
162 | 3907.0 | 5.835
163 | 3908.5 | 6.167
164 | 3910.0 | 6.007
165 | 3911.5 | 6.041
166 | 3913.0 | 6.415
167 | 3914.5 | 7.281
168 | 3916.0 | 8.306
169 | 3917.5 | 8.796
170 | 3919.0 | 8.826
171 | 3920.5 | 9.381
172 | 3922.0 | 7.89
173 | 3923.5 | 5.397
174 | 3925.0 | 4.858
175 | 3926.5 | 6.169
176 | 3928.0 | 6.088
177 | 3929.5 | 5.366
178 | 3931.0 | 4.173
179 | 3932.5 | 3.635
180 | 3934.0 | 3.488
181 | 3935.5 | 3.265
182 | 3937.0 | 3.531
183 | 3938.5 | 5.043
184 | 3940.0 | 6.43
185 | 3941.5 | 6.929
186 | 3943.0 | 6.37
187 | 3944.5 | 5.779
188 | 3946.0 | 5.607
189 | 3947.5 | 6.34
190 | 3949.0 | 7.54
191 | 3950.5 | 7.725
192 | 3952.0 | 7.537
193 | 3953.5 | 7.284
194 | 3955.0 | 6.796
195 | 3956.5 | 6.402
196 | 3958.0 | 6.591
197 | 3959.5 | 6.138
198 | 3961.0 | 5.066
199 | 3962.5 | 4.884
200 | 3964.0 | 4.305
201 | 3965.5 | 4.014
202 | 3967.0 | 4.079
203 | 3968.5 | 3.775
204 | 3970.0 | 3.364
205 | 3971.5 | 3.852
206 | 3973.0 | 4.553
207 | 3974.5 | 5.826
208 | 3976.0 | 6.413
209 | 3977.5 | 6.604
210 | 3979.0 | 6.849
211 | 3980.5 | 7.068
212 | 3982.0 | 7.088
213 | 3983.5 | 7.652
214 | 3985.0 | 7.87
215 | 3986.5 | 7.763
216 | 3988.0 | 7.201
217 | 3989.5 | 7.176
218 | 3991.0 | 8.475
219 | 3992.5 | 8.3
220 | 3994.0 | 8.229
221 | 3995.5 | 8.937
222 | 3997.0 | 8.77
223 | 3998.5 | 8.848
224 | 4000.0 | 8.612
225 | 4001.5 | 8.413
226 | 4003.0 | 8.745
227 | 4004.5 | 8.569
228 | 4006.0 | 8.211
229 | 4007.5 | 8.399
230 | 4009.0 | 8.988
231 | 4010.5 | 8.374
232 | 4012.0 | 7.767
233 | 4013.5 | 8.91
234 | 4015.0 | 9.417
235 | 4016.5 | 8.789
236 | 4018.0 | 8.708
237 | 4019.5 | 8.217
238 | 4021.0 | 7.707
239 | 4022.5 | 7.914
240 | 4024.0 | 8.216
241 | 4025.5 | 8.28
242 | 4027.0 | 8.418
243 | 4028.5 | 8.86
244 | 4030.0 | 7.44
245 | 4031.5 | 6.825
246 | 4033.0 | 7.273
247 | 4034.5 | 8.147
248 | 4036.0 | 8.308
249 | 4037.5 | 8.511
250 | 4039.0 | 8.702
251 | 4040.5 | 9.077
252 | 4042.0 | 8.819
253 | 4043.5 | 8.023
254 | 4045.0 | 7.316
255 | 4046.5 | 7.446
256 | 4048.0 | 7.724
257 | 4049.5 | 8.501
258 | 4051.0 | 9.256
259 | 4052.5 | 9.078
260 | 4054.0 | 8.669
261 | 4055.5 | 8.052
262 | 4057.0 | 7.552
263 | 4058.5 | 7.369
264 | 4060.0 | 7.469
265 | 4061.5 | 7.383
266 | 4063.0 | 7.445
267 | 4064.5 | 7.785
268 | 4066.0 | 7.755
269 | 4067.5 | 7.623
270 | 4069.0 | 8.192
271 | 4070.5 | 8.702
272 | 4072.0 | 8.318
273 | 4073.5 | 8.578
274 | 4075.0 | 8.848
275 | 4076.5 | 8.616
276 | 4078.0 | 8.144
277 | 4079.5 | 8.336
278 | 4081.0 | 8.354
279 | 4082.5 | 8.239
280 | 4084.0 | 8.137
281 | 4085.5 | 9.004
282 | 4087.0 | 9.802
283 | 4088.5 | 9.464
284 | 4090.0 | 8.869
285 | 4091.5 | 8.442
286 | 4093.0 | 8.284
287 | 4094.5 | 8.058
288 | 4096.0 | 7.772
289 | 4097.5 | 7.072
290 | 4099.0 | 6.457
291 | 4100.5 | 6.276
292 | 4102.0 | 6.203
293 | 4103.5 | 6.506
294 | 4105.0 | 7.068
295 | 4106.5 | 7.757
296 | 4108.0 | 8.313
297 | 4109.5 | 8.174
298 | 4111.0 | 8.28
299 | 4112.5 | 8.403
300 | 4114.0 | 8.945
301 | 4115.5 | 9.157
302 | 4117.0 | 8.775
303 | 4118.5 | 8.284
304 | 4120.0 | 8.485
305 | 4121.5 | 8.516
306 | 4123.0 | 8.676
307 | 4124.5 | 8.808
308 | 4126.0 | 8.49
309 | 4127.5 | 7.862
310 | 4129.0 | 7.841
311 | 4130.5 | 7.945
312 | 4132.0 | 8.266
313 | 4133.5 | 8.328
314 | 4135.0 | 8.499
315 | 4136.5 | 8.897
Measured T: 1.43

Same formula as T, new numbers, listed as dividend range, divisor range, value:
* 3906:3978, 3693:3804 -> 1.17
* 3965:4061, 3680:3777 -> 1.65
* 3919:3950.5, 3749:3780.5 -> 1.17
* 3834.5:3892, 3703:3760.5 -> 1.10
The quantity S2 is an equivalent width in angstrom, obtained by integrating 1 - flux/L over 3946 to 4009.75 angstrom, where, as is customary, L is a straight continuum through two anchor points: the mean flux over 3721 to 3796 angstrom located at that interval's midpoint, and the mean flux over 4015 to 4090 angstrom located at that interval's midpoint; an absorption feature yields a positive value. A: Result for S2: 6.1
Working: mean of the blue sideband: 5.61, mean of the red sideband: 8.25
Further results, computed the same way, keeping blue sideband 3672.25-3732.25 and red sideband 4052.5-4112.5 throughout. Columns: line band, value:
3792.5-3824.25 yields 4.15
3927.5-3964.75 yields 7.86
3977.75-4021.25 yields -3.91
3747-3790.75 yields 4.76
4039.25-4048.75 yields -0.40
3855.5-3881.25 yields 3.15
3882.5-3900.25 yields 2.31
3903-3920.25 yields 0.19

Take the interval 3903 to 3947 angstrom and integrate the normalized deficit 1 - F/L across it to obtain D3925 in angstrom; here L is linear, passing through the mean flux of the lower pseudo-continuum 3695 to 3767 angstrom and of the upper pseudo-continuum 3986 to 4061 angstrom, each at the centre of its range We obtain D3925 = 7.6 angstrom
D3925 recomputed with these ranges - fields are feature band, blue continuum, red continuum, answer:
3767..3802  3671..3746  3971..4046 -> 2.1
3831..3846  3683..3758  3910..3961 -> 3.1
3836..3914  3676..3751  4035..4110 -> 8.7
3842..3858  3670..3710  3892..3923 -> 1.1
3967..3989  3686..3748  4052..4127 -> 3.9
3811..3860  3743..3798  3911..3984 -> 3.0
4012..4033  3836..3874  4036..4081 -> -1.3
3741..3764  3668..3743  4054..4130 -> 4.4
